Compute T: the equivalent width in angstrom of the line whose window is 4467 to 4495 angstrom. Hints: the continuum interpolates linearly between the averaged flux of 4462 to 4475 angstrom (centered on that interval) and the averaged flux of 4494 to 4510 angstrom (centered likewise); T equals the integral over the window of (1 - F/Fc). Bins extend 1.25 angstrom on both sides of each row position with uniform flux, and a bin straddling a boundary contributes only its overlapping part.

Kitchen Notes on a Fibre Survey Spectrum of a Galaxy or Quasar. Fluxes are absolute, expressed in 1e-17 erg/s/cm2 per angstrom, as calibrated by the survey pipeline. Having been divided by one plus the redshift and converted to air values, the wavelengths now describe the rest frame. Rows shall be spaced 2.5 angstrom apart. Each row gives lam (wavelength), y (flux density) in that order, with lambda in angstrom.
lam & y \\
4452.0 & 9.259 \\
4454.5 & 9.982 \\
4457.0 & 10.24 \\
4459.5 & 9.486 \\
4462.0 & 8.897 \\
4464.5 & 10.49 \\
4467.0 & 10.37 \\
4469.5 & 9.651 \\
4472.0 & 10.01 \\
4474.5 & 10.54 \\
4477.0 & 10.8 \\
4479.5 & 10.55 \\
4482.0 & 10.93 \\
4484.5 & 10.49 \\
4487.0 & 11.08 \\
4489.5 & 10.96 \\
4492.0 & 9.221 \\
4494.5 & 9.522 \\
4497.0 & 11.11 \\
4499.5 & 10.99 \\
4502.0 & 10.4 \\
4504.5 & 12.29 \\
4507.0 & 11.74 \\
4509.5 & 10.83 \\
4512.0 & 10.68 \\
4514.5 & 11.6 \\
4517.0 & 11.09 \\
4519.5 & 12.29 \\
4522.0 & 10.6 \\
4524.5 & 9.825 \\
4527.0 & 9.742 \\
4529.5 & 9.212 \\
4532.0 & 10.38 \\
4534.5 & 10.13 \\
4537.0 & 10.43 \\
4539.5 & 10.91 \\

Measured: 0.2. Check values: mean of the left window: 10.1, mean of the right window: 11.1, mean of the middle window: 10.4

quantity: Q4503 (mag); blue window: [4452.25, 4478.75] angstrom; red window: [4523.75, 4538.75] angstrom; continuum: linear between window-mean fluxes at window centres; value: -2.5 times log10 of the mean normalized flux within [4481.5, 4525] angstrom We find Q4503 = -0.092 mag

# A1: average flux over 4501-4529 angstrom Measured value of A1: 11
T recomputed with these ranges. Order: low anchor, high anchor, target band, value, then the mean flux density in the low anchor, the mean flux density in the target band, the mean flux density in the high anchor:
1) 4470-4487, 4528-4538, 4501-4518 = -1.7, 10.6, 11.2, 10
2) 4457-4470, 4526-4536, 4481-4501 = -1.4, 9.83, 10.5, 9.88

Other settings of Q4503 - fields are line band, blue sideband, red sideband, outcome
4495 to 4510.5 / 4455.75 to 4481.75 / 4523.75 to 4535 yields -0.122 mag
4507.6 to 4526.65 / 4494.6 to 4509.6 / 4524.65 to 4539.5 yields -0.037 mag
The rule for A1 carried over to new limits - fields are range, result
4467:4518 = 10.7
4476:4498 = 10.5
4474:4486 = 10.7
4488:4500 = 10.3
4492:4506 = 10.7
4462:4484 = 10.3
